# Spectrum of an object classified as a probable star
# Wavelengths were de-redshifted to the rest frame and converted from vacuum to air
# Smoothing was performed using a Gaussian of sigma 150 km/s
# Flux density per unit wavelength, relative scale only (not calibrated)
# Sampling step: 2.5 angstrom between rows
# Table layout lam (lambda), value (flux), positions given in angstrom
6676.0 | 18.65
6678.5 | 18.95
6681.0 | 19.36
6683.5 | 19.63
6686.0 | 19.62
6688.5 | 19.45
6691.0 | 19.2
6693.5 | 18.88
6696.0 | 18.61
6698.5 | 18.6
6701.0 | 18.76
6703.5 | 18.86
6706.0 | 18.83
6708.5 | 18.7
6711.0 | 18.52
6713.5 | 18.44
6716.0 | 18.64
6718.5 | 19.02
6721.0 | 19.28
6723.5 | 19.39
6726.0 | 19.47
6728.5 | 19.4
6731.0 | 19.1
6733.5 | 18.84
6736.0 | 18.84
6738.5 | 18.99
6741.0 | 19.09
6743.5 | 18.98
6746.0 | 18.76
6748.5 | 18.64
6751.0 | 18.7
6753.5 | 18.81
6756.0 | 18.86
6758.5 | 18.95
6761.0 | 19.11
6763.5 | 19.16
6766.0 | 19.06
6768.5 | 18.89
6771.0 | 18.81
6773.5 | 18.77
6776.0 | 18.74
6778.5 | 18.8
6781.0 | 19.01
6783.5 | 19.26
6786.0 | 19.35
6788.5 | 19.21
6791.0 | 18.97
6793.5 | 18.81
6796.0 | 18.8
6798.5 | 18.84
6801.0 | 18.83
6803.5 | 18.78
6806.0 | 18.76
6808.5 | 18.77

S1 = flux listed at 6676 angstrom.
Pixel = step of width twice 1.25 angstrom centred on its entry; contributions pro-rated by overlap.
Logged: 18.65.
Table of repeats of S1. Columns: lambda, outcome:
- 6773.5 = 18.77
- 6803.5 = 18.78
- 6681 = 19.36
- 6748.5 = 18.64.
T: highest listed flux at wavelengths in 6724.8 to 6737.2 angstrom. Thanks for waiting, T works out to 19.47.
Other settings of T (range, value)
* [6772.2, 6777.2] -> 18.77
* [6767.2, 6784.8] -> 19.26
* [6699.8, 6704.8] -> 18.86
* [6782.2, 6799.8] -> 19.35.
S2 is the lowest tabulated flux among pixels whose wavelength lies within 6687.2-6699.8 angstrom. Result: 18.6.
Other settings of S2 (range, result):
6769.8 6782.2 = 18.74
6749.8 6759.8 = 18.7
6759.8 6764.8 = 19.11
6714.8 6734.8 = 18.64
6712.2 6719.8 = 18.44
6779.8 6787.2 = 19.01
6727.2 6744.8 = 18.84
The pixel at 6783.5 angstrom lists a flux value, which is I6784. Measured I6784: 19.26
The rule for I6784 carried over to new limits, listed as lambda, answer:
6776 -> 18.74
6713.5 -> 18.44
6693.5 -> 18.88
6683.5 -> 19.63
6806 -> 18.76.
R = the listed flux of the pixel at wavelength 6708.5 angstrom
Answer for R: 18.7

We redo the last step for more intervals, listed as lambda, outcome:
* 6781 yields 19.01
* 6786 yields 19.35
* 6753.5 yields 18.81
